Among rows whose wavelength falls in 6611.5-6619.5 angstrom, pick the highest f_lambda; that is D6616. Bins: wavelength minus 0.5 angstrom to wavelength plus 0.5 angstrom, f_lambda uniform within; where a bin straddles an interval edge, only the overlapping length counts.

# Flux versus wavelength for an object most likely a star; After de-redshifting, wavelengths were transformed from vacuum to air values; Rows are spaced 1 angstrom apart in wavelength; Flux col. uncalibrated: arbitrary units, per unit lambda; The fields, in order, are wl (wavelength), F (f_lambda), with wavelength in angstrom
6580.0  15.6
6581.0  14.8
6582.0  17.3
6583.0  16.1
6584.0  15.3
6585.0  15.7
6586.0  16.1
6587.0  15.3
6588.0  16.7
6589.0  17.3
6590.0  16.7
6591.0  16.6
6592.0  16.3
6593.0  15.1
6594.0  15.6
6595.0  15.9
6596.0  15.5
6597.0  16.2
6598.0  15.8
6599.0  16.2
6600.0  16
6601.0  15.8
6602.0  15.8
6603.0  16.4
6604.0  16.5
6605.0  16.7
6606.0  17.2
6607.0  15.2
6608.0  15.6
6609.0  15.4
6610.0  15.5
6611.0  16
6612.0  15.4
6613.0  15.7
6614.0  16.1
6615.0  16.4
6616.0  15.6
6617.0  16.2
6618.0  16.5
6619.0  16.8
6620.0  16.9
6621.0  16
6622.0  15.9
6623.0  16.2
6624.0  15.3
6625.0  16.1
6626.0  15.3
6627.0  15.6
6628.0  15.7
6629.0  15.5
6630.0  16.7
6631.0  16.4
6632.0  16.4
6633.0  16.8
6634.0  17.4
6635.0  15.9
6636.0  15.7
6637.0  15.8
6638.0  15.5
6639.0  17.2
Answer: 16.8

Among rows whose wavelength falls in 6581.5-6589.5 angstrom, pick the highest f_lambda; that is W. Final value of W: 17.3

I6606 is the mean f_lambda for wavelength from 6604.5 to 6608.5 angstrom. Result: 16.2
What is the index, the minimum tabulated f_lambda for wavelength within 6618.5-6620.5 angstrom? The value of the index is 16.8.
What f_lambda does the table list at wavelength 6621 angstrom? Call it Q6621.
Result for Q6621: 16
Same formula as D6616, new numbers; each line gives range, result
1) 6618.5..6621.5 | 16.9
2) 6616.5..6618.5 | 16.5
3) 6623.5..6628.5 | 16.1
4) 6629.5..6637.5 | 17.4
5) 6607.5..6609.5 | 15.6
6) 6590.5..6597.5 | 16.6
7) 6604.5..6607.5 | 17.2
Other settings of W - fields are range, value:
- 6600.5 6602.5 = 15.8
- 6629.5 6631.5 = 16.7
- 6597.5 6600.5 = 16.2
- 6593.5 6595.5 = 15.9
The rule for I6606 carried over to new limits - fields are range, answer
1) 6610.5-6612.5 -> 15.7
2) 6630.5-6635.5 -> 16.6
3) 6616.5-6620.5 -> 16.6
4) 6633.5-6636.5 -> 16.3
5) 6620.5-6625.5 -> 15.9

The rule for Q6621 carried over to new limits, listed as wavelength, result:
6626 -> 15.3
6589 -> 17.3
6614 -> 16.1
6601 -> 15.8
